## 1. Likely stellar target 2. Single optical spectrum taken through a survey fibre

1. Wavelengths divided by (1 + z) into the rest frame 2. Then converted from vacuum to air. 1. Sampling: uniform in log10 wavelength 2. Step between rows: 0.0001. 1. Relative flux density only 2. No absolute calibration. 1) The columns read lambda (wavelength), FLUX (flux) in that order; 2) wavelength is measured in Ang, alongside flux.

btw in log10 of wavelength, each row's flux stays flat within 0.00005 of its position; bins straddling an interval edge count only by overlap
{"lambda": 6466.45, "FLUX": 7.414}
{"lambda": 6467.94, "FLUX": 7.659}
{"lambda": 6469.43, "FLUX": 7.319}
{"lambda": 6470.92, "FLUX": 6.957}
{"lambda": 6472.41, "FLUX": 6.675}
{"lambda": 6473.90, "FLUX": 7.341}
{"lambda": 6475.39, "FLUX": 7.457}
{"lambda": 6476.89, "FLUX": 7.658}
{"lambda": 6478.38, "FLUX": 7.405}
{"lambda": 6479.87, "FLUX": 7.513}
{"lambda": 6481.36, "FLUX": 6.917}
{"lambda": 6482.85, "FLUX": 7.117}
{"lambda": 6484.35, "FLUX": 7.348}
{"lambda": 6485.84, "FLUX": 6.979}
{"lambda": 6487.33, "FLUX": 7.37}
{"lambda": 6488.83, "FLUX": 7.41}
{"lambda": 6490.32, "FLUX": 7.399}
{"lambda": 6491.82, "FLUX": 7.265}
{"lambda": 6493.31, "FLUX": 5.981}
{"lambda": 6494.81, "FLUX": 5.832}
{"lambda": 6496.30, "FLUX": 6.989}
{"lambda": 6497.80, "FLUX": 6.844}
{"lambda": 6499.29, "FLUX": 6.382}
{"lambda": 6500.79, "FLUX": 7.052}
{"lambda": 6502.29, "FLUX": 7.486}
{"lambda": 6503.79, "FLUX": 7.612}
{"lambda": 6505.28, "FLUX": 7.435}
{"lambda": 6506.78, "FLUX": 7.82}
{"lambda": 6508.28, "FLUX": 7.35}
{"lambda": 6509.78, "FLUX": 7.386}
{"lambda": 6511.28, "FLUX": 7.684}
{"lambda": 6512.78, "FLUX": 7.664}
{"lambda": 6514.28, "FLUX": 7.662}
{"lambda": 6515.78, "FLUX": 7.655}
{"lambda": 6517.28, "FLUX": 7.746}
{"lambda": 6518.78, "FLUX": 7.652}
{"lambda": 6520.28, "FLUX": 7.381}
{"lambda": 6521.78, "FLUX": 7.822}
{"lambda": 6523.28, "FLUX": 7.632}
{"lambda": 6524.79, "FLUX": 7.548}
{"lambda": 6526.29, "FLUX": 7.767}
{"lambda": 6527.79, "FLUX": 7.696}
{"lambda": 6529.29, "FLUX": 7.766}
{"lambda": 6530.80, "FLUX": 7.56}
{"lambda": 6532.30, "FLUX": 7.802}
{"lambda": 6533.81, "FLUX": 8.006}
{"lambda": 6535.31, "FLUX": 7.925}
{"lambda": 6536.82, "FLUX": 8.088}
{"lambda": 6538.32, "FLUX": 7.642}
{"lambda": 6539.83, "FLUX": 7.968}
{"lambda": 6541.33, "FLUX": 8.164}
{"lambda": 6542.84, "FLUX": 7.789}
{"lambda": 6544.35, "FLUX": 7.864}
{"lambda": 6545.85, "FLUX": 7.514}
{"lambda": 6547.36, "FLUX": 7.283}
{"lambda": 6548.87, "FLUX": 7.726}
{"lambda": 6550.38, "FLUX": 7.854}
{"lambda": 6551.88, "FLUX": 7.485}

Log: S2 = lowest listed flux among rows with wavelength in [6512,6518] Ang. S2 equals 7.655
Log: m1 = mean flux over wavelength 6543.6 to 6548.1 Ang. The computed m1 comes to 7.56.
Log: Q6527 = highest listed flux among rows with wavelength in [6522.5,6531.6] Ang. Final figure 7.767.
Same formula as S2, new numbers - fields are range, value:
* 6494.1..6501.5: 5.832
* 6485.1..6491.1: 6.979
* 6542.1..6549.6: 7.283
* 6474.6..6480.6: 7.405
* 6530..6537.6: 7.56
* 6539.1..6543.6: 7.789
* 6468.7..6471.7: 6.957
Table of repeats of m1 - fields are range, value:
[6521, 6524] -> 7.73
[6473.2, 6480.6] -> 7.47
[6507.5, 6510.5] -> 7.37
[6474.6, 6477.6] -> 7.53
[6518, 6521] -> 7.53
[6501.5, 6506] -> 7.51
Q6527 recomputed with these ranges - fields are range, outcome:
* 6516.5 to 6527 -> 7.822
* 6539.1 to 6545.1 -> 8.164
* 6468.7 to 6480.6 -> 7.658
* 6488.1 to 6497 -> 7.41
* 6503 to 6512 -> 7.82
